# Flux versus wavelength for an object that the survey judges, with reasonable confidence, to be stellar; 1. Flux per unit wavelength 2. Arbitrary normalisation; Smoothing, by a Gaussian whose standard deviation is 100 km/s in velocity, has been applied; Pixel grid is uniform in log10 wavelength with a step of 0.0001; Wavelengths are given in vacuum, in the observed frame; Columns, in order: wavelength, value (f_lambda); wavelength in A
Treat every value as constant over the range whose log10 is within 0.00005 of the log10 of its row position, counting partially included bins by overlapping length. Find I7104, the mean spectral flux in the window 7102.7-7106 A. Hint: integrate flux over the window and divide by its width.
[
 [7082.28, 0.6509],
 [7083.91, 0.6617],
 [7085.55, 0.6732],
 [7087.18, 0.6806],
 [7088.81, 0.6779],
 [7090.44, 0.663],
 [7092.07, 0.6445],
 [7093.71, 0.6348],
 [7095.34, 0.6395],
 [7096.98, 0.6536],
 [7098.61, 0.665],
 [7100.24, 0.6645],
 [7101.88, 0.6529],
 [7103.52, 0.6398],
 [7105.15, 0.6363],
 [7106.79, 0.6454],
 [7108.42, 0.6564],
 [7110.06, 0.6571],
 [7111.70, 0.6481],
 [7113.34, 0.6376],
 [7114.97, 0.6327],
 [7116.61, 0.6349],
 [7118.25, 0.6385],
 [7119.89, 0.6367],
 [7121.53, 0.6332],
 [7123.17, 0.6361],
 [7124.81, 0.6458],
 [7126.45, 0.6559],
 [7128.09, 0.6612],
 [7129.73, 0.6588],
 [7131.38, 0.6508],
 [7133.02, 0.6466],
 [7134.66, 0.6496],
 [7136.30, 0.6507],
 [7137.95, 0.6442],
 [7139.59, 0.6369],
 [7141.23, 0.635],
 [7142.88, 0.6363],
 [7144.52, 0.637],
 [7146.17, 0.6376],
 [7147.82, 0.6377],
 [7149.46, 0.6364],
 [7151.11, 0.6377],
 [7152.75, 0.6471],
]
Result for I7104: 0.638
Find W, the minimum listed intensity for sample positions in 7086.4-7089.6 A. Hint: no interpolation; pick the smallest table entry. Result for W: 0.6779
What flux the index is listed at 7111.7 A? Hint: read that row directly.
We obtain 0.6481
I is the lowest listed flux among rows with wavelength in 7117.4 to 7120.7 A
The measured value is 0.6367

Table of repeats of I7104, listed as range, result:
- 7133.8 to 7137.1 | 0.651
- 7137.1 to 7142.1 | 0.638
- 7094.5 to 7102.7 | 0.655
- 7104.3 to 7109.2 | 0.647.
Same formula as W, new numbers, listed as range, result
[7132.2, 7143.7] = 0.635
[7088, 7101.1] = 0.6348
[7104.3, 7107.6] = 0.6363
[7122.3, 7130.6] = 0.6361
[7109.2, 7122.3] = 0.6327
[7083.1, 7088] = 0.6617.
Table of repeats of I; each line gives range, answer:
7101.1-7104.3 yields 0.6398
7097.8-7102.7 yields 0.6529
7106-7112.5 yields 0.6454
